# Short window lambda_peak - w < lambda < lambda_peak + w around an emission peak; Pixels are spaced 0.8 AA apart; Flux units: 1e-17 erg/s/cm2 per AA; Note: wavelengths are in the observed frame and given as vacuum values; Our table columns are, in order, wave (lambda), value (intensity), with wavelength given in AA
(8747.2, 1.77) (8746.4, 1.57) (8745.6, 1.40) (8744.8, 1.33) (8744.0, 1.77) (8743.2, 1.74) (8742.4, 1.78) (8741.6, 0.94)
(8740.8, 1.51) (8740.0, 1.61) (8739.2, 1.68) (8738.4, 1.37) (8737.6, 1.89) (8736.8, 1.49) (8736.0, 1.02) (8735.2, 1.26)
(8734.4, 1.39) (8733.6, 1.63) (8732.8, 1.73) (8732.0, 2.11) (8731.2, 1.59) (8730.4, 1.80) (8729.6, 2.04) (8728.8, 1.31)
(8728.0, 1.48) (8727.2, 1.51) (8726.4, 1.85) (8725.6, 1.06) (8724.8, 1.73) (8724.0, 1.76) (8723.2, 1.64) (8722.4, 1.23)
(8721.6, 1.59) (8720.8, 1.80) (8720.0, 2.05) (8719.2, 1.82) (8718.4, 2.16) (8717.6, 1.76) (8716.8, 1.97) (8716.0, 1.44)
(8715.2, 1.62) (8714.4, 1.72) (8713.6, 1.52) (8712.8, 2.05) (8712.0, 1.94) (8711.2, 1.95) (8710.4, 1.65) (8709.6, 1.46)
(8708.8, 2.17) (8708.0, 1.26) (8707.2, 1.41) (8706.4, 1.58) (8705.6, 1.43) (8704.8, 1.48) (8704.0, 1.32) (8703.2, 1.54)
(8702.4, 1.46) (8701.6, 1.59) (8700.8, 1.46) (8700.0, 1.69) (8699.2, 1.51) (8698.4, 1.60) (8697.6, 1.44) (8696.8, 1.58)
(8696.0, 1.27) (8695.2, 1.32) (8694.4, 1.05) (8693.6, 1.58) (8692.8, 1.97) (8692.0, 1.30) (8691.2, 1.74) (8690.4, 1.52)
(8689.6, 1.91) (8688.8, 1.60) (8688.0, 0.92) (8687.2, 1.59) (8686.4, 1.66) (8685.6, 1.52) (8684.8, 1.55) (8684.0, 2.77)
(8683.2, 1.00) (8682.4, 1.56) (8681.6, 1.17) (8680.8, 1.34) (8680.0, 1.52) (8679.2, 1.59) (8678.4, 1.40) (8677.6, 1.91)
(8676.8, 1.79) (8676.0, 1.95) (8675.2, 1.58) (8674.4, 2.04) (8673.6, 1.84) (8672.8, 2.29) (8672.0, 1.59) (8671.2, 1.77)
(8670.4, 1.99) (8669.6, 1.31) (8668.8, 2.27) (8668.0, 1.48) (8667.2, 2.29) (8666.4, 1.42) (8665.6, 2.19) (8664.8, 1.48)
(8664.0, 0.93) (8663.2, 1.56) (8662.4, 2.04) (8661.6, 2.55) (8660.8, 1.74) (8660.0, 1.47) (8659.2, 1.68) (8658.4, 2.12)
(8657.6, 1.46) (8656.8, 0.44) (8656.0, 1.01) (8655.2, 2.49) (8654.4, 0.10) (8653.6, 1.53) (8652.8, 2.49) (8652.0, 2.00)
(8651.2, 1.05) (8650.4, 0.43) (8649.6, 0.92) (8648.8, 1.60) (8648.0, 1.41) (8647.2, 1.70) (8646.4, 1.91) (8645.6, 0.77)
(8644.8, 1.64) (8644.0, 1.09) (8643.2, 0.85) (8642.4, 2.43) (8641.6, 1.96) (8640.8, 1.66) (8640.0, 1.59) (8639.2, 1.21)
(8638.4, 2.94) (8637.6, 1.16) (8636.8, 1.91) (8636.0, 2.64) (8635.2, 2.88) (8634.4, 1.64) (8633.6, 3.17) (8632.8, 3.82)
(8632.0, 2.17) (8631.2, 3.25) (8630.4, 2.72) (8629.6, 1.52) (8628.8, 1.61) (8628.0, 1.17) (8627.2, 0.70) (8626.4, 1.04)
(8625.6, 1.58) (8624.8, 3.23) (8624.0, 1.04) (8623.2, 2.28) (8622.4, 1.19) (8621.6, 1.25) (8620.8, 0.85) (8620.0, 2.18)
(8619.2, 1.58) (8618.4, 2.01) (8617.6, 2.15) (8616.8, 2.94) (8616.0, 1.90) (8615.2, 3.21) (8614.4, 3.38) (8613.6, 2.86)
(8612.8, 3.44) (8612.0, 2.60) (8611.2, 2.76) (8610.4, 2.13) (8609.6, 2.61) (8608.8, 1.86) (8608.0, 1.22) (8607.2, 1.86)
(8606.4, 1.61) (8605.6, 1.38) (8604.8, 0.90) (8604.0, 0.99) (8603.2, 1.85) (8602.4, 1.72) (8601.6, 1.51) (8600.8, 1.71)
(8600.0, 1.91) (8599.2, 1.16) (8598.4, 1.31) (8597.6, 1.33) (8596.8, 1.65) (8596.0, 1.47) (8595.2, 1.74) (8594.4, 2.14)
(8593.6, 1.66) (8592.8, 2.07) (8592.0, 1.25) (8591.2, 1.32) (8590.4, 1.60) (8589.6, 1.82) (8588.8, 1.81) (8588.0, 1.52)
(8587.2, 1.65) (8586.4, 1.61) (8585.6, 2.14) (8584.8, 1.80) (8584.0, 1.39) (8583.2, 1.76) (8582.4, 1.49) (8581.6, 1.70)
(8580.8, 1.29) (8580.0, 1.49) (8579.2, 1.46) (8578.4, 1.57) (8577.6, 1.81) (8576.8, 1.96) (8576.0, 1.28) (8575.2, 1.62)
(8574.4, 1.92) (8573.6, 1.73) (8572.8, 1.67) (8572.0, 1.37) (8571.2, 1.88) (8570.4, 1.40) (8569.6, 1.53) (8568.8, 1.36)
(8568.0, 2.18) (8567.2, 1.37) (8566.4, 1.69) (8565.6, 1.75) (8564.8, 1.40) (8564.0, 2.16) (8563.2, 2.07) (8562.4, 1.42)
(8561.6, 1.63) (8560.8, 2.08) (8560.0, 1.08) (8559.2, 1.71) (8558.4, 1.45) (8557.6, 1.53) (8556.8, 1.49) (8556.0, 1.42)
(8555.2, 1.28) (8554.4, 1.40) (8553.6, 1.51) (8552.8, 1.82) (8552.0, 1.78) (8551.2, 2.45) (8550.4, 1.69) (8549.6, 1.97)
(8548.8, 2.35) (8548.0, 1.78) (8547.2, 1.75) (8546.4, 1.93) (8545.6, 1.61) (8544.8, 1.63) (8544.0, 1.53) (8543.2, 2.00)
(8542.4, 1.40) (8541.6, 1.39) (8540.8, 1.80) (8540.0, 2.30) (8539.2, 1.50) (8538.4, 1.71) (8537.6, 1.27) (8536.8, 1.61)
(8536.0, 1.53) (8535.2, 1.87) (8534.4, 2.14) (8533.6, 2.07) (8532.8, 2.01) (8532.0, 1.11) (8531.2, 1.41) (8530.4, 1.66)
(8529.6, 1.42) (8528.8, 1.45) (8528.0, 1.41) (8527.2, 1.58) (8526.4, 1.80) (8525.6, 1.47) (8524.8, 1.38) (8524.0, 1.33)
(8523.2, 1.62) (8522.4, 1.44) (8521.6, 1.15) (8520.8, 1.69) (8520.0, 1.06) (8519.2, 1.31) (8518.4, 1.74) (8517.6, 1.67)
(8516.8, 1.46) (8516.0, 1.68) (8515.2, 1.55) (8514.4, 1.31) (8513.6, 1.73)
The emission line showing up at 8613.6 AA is [S II]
